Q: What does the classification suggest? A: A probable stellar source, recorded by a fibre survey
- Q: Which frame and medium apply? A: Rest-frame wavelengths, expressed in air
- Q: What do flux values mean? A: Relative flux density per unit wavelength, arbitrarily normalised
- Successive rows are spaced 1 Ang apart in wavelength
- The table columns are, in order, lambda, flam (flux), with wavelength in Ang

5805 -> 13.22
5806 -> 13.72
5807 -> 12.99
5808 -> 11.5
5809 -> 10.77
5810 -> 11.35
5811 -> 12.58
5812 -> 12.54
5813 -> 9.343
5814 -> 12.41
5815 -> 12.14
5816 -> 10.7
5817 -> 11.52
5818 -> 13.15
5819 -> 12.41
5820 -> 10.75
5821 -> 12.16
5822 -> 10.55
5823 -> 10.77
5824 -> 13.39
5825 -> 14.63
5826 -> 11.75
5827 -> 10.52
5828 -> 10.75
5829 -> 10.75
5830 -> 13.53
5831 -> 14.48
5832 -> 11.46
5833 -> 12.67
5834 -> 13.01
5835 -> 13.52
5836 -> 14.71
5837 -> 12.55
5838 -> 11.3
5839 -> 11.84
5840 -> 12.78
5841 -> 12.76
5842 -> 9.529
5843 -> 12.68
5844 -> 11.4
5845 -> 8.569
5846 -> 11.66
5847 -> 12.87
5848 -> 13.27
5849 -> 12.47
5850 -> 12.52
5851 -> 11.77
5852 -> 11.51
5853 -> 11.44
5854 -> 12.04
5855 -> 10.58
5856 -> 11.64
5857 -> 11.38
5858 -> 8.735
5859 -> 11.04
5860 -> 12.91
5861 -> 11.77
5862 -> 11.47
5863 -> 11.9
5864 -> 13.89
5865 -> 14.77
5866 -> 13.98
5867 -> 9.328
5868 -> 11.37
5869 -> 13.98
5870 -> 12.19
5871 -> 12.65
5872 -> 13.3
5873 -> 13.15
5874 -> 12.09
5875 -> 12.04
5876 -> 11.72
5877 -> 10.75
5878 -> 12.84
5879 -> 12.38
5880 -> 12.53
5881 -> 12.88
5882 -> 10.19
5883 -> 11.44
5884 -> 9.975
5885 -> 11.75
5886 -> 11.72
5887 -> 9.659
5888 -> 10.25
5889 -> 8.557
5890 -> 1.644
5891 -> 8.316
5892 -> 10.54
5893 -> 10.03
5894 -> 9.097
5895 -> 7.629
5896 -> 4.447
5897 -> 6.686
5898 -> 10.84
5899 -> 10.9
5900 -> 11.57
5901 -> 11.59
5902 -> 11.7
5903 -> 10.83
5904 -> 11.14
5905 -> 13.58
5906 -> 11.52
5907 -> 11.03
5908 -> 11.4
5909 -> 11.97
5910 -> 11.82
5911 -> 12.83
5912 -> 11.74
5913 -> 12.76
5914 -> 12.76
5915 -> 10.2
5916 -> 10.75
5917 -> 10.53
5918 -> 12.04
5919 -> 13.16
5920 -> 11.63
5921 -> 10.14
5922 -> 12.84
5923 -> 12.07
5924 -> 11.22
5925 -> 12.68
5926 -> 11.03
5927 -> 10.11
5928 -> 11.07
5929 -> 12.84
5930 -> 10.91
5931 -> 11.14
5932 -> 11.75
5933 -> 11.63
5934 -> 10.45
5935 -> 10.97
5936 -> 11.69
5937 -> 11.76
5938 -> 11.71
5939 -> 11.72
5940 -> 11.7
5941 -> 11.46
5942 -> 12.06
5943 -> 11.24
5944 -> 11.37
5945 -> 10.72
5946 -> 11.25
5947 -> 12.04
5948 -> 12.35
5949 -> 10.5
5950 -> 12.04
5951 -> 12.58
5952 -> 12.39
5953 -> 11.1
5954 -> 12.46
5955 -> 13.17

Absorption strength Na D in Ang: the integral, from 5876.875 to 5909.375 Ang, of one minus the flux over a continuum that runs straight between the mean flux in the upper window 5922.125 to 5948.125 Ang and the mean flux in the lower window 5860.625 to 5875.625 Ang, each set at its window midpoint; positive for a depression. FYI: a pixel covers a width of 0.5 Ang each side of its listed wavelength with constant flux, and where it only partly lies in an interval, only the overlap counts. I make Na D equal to 4.8 Ang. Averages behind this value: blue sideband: 12.5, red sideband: 11.5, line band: 10.3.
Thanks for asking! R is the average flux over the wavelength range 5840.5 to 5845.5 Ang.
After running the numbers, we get 11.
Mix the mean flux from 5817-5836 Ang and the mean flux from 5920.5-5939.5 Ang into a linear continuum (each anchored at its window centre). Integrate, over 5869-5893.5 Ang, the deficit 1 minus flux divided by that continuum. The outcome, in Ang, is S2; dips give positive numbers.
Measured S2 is 1.76 Ang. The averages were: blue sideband 12.3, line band 11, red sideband 11.5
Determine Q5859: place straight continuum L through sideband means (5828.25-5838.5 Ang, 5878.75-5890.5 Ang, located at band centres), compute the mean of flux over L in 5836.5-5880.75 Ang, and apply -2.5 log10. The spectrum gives -0.05 mag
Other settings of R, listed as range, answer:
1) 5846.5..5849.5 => 12.9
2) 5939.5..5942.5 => 11.7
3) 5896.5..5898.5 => 8.76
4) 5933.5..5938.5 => 11.3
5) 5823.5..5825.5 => 14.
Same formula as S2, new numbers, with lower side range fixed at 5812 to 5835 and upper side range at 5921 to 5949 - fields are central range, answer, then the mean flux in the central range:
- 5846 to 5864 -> 0.1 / 11.8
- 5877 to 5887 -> 0.1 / 11.6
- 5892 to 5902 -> 2.0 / 9.39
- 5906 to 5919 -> -0.1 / 11.7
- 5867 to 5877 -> -0.4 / 12.3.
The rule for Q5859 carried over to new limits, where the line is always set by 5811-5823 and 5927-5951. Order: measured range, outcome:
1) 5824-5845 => -0.06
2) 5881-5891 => 0.20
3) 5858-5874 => -0.07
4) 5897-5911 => 0.01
